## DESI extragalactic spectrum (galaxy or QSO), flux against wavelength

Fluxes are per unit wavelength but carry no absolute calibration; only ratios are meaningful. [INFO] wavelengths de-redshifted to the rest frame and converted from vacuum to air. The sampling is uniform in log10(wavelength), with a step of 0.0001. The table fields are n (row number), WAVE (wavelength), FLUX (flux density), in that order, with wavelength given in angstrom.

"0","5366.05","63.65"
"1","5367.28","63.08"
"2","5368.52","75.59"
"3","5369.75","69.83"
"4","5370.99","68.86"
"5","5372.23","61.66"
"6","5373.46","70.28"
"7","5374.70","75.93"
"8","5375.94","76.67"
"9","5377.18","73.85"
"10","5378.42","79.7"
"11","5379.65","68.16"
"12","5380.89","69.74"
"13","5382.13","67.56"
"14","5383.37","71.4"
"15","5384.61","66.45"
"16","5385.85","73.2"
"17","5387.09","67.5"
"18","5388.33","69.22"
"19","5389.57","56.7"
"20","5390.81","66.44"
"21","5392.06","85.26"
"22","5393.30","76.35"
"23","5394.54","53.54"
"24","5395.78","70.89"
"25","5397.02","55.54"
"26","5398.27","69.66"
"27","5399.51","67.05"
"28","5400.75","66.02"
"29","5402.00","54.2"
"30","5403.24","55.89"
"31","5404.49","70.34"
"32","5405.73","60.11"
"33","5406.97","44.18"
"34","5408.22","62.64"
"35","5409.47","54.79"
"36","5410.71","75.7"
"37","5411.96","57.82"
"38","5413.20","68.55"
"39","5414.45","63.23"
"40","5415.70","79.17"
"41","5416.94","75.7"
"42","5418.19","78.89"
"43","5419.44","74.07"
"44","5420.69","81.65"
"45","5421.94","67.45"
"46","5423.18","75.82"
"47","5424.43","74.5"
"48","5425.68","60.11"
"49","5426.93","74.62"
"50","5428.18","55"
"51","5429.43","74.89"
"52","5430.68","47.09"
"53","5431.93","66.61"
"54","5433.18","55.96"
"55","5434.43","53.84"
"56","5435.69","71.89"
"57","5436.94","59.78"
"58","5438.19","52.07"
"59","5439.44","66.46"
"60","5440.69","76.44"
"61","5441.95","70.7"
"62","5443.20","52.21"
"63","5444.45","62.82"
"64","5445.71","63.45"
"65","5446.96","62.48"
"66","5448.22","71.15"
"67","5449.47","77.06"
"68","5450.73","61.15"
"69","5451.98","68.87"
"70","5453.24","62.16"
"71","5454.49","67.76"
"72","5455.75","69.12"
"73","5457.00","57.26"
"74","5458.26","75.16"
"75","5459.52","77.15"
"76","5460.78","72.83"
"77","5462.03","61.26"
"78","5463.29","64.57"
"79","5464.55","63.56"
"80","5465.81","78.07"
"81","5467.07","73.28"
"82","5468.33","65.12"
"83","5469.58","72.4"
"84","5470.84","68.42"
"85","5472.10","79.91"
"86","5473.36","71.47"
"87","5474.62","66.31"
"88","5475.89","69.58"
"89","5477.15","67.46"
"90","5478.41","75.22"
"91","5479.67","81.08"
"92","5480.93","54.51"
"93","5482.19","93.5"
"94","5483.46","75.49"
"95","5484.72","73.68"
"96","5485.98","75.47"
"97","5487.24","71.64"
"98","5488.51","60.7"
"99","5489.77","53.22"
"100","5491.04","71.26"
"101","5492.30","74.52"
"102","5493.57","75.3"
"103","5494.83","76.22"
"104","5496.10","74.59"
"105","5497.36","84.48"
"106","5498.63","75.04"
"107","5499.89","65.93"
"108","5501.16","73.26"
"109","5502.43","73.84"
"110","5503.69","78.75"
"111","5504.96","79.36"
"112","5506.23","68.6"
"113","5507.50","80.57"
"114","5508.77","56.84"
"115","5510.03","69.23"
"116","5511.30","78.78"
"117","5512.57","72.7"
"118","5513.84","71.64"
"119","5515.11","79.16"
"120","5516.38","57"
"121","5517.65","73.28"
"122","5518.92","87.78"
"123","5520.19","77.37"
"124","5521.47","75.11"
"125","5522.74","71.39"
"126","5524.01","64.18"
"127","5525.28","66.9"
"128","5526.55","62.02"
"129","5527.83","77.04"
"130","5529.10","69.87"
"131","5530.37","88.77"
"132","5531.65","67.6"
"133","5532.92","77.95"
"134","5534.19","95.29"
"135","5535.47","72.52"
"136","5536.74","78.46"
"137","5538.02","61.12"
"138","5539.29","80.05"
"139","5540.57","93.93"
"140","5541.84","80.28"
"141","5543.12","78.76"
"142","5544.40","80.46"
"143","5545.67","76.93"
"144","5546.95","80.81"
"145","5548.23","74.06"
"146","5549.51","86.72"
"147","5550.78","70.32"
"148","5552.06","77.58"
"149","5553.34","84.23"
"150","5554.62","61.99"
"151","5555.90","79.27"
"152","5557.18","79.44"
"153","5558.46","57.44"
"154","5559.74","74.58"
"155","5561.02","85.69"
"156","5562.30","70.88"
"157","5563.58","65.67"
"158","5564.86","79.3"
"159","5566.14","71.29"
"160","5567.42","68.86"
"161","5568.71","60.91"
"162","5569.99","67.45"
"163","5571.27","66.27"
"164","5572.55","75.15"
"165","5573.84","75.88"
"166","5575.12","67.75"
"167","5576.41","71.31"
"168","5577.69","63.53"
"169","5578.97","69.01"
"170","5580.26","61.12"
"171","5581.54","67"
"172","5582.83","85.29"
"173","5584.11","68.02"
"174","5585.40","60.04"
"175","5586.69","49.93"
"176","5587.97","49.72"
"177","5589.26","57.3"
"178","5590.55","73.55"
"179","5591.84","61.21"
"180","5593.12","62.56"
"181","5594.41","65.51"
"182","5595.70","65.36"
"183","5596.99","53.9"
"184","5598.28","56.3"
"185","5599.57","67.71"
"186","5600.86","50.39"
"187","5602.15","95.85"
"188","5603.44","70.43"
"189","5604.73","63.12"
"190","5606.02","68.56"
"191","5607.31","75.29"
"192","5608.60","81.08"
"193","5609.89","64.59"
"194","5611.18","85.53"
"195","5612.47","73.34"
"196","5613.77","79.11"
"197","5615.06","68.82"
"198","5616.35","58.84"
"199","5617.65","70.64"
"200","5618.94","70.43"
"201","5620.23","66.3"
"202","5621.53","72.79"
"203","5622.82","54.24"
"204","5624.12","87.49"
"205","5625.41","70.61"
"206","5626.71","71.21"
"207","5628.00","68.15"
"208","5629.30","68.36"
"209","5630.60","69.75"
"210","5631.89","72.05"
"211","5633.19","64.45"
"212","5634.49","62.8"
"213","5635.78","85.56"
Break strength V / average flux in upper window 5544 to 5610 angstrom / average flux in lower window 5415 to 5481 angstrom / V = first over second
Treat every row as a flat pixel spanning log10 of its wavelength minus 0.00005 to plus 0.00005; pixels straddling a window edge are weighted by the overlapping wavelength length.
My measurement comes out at 1.02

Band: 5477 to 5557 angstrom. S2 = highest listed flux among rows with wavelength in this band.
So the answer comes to 95.29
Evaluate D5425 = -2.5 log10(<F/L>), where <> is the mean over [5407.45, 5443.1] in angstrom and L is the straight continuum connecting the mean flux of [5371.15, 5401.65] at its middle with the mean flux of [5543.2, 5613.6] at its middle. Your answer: 0.040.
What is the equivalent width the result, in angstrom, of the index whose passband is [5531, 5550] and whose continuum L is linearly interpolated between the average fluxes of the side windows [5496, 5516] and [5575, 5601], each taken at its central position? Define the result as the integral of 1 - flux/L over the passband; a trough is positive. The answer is -2.64 angstrom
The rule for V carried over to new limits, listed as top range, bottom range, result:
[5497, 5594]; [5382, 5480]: 1.08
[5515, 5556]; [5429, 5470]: 1.15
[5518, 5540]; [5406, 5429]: 1.10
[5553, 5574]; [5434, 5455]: 1.11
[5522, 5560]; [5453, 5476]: 1.09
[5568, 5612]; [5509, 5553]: 0.89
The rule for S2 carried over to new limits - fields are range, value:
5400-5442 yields 81.65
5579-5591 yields 85.29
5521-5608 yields 95.85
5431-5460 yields 77.15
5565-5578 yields 75.88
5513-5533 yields 88.77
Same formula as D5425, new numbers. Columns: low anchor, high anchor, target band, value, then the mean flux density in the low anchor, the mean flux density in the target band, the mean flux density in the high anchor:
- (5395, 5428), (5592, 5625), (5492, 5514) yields -0.09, 66.7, 73.9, 69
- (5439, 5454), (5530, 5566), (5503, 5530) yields 0.02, 66.3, 72.4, 77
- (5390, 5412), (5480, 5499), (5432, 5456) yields 0.06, 63.8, 64.5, 72.7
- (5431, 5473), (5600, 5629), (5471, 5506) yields -0.08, 66.6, 72.9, 71.2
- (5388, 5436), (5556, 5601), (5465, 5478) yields -0.08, 65.9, 71.2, 66.8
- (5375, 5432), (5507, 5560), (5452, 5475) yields 0.03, 67.5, 69.2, 75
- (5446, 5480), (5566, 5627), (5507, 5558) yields -0.10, 69.5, 75.4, 67.9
